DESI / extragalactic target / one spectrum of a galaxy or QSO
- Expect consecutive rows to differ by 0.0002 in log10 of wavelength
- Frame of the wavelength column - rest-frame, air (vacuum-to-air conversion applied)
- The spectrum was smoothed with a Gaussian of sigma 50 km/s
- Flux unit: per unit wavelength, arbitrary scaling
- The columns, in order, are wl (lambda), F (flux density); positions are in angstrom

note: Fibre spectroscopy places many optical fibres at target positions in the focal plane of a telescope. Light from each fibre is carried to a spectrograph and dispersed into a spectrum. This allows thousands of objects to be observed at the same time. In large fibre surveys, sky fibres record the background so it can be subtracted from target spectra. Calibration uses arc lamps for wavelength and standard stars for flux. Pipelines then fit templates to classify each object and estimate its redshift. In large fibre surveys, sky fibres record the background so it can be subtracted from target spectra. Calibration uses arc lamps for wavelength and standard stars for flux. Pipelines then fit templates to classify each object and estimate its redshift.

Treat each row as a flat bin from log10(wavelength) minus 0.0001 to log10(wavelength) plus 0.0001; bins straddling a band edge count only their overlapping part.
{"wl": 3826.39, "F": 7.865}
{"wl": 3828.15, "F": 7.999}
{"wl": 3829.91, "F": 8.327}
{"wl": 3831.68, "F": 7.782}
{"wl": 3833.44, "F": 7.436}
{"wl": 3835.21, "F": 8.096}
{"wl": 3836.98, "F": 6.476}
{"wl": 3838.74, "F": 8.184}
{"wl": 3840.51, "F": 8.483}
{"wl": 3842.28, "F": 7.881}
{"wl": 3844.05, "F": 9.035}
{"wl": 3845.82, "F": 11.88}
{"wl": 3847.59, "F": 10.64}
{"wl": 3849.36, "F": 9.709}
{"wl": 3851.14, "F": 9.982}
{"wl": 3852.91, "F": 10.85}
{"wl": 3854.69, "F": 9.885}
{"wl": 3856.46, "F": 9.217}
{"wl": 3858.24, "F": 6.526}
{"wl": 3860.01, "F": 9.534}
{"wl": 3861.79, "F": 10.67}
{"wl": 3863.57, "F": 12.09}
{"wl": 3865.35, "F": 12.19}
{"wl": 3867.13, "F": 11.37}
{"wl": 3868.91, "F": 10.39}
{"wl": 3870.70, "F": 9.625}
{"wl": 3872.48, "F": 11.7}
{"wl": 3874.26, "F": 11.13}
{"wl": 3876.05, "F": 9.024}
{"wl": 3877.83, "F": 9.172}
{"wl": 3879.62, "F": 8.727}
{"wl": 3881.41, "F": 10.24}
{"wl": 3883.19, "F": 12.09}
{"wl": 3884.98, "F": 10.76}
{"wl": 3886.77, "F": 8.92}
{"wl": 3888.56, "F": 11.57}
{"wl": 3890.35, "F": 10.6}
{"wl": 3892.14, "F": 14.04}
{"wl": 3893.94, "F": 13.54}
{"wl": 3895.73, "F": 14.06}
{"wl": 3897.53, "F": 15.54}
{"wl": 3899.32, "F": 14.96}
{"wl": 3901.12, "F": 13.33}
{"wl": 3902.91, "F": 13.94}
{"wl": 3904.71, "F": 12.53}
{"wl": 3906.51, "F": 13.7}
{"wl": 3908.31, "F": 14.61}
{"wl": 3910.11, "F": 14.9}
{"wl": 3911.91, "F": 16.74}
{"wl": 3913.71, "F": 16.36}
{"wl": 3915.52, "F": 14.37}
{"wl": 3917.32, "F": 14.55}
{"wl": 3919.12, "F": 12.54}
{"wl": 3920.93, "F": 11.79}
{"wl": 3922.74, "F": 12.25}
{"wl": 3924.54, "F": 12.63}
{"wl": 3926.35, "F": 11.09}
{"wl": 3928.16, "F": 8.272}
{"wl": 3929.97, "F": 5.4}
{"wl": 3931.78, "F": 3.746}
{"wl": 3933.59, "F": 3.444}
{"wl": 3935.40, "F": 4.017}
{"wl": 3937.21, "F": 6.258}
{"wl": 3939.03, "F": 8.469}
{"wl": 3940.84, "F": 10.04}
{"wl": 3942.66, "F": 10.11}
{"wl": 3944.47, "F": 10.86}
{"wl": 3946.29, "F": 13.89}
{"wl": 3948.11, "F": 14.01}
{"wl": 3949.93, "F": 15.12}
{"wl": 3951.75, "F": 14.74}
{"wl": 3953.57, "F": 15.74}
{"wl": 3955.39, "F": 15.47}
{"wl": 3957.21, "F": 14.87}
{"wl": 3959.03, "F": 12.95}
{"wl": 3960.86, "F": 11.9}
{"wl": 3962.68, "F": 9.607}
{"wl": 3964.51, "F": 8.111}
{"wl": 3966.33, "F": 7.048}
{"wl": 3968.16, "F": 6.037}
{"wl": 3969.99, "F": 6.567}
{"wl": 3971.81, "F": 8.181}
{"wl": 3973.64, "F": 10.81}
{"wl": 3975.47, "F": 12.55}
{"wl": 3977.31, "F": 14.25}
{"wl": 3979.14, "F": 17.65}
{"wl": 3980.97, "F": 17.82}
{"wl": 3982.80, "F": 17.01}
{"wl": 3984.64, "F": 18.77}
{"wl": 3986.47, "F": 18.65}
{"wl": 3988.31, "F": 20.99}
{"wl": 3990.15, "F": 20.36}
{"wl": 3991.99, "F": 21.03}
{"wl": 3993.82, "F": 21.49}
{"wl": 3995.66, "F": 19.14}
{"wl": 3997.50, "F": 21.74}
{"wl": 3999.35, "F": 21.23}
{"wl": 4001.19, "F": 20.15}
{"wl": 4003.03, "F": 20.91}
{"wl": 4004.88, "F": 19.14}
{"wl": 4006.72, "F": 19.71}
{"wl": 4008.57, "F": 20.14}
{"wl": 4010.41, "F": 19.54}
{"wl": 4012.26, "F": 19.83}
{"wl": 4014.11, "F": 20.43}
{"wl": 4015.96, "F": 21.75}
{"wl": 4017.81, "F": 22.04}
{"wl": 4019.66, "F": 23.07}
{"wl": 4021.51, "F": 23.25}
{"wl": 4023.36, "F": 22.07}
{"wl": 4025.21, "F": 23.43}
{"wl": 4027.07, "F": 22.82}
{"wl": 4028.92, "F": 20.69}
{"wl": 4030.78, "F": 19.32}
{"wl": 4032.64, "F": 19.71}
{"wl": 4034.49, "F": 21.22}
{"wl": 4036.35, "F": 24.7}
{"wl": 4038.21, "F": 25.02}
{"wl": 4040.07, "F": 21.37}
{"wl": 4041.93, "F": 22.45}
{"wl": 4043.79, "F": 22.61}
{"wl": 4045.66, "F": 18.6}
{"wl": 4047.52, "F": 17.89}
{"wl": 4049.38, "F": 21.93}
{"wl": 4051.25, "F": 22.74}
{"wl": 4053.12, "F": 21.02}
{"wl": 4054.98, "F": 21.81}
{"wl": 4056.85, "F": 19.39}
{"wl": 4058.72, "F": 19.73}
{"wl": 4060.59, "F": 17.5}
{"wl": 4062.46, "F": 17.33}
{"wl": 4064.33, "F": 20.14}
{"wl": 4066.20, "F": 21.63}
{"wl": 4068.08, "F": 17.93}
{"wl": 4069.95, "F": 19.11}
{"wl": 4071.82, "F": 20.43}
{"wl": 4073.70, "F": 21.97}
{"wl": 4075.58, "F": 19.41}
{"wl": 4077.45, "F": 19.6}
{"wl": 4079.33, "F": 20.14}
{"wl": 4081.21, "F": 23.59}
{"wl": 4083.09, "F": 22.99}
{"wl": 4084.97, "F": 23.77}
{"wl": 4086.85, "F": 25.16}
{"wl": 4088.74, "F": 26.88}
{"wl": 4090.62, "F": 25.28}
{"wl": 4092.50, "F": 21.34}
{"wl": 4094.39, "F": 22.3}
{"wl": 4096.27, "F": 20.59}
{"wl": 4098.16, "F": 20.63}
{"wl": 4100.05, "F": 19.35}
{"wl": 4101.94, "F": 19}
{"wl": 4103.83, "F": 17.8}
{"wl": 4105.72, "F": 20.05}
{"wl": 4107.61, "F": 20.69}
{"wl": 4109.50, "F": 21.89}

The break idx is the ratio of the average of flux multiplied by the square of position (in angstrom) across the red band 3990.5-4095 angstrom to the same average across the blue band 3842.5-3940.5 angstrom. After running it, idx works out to 2.09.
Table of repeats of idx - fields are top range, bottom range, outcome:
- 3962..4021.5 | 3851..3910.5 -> 1.58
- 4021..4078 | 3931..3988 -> 1.86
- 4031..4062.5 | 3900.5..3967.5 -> 1.92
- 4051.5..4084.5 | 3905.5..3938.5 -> 2.01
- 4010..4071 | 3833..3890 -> 2.34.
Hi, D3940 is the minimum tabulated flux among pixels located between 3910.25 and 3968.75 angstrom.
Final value 3.444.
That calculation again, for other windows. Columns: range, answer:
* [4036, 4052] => 17.89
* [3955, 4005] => 6.037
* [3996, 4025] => 19.14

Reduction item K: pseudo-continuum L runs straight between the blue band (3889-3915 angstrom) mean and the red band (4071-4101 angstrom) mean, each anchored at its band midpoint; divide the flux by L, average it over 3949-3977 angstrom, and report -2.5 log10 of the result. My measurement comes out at 0.42 mag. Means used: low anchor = 14.2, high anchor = 22.1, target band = 11.4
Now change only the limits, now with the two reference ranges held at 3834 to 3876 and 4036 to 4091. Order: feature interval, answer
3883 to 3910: -0.08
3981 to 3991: -0.12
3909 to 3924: -0.08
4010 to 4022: -0.15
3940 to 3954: 0.15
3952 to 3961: 0.07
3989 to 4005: -0.17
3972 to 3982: 0.17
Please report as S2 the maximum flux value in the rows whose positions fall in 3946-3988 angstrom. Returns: 18.77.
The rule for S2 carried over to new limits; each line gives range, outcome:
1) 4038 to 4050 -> 25.02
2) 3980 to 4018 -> 22.04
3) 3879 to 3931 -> 16.74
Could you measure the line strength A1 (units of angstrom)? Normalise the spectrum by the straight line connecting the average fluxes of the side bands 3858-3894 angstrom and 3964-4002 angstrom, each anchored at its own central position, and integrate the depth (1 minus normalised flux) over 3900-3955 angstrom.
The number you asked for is 5.6 angstrom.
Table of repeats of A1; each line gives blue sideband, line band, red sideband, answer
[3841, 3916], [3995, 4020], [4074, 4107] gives -4.1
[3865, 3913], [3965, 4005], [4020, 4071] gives 3.3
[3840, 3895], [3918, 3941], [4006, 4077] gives 9.1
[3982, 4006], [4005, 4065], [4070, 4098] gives 0.1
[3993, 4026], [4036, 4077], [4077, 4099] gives 2.7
